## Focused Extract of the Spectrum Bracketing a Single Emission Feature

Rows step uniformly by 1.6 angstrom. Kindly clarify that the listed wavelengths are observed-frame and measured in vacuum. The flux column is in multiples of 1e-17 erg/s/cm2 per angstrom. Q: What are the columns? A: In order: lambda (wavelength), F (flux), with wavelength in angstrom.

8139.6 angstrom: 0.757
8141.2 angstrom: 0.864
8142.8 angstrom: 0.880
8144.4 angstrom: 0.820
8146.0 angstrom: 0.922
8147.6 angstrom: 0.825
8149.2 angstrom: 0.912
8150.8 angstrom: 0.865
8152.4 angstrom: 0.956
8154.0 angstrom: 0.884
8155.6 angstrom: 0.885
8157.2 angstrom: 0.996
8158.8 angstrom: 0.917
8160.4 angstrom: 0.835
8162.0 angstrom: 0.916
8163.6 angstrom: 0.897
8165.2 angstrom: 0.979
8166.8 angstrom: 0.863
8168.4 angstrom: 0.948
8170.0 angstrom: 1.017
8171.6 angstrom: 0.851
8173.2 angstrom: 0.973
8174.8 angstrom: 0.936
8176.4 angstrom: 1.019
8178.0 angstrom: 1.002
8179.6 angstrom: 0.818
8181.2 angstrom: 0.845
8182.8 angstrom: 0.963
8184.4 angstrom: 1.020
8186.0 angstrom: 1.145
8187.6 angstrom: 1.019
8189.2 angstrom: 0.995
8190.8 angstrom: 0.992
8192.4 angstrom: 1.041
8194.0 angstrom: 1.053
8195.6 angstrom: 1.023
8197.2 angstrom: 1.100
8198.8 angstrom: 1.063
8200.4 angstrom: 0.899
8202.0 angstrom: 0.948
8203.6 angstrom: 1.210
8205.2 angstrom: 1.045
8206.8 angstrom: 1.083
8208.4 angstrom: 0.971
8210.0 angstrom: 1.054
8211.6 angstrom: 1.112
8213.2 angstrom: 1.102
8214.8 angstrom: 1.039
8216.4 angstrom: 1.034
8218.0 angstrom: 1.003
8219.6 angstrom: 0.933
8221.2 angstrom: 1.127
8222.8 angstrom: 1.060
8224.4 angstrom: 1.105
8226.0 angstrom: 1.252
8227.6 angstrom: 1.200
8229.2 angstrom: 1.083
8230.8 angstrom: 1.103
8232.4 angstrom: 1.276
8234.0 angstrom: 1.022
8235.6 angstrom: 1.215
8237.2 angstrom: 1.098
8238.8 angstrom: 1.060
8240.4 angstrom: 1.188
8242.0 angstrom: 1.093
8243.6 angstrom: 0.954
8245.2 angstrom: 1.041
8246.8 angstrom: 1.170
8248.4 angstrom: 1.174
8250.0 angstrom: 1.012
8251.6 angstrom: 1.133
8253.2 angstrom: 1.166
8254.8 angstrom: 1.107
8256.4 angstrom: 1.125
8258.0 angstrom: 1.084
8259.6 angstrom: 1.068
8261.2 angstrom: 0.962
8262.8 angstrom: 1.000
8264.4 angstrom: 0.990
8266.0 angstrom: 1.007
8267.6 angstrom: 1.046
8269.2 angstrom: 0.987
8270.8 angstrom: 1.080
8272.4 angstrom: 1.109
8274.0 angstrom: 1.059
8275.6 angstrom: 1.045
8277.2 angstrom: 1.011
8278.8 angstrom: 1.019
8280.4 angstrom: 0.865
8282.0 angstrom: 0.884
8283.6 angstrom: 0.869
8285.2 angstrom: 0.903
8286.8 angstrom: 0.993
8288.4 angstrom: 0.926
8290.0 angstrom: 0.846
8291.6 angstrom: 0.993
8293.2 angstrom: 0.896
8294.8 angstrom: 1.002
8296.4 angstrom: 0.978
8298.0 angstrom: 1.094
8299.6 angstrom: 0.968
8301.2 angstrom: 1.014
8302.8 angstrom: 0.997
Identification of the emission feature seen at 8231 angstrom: C III]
